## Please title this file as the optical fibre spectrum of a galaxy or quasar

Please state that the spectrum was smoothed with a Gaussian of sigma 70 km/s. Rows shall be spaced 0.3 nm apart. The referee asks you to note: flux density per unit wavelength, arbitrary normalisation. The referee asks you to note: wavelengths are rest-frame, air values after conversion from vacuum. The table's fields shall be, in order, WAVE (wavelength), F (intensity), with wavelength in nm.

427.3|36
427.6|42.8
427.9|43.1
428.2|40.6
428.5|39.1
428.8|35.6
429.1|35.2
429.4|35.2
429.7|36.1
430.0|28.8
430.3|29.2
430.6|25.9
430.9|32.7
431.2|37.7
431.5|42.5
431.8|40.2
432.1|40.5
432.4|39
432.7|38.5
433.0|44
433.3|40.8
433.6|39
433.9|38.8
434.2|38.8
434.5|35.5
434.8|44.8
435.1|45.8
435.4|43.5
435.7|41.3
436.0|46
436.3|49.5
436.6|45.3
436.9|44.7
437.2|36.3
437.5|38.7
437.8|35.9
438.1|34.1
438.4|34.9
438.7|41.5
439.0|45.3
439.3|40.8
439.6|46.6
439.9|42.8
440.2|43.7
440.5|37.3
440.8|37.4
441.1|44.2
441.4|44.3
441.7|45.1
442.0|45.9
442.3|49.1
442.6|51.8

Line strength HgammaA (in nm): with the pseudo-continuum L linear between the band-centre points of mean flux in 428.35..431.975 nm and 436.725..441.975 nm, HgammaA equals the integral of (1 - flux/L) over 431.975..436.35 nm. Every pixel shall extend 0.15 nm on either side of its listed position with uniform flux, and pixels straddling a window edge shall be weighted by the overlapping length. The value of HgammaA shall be -0.47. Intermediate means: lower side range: 34.9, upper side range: 40.9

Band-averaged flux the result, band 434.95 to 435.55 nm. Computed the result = 44.6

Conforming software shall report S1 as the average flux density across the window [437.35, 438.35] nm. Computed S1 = 36.1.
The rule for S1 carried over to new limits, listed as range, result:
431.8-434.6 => 39.5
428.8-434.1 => 36.7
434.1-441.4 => 41.5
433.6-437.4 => 42.3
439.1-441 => 41.6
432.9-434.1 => 40.4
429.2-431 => 31.4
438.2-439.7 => 41.4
